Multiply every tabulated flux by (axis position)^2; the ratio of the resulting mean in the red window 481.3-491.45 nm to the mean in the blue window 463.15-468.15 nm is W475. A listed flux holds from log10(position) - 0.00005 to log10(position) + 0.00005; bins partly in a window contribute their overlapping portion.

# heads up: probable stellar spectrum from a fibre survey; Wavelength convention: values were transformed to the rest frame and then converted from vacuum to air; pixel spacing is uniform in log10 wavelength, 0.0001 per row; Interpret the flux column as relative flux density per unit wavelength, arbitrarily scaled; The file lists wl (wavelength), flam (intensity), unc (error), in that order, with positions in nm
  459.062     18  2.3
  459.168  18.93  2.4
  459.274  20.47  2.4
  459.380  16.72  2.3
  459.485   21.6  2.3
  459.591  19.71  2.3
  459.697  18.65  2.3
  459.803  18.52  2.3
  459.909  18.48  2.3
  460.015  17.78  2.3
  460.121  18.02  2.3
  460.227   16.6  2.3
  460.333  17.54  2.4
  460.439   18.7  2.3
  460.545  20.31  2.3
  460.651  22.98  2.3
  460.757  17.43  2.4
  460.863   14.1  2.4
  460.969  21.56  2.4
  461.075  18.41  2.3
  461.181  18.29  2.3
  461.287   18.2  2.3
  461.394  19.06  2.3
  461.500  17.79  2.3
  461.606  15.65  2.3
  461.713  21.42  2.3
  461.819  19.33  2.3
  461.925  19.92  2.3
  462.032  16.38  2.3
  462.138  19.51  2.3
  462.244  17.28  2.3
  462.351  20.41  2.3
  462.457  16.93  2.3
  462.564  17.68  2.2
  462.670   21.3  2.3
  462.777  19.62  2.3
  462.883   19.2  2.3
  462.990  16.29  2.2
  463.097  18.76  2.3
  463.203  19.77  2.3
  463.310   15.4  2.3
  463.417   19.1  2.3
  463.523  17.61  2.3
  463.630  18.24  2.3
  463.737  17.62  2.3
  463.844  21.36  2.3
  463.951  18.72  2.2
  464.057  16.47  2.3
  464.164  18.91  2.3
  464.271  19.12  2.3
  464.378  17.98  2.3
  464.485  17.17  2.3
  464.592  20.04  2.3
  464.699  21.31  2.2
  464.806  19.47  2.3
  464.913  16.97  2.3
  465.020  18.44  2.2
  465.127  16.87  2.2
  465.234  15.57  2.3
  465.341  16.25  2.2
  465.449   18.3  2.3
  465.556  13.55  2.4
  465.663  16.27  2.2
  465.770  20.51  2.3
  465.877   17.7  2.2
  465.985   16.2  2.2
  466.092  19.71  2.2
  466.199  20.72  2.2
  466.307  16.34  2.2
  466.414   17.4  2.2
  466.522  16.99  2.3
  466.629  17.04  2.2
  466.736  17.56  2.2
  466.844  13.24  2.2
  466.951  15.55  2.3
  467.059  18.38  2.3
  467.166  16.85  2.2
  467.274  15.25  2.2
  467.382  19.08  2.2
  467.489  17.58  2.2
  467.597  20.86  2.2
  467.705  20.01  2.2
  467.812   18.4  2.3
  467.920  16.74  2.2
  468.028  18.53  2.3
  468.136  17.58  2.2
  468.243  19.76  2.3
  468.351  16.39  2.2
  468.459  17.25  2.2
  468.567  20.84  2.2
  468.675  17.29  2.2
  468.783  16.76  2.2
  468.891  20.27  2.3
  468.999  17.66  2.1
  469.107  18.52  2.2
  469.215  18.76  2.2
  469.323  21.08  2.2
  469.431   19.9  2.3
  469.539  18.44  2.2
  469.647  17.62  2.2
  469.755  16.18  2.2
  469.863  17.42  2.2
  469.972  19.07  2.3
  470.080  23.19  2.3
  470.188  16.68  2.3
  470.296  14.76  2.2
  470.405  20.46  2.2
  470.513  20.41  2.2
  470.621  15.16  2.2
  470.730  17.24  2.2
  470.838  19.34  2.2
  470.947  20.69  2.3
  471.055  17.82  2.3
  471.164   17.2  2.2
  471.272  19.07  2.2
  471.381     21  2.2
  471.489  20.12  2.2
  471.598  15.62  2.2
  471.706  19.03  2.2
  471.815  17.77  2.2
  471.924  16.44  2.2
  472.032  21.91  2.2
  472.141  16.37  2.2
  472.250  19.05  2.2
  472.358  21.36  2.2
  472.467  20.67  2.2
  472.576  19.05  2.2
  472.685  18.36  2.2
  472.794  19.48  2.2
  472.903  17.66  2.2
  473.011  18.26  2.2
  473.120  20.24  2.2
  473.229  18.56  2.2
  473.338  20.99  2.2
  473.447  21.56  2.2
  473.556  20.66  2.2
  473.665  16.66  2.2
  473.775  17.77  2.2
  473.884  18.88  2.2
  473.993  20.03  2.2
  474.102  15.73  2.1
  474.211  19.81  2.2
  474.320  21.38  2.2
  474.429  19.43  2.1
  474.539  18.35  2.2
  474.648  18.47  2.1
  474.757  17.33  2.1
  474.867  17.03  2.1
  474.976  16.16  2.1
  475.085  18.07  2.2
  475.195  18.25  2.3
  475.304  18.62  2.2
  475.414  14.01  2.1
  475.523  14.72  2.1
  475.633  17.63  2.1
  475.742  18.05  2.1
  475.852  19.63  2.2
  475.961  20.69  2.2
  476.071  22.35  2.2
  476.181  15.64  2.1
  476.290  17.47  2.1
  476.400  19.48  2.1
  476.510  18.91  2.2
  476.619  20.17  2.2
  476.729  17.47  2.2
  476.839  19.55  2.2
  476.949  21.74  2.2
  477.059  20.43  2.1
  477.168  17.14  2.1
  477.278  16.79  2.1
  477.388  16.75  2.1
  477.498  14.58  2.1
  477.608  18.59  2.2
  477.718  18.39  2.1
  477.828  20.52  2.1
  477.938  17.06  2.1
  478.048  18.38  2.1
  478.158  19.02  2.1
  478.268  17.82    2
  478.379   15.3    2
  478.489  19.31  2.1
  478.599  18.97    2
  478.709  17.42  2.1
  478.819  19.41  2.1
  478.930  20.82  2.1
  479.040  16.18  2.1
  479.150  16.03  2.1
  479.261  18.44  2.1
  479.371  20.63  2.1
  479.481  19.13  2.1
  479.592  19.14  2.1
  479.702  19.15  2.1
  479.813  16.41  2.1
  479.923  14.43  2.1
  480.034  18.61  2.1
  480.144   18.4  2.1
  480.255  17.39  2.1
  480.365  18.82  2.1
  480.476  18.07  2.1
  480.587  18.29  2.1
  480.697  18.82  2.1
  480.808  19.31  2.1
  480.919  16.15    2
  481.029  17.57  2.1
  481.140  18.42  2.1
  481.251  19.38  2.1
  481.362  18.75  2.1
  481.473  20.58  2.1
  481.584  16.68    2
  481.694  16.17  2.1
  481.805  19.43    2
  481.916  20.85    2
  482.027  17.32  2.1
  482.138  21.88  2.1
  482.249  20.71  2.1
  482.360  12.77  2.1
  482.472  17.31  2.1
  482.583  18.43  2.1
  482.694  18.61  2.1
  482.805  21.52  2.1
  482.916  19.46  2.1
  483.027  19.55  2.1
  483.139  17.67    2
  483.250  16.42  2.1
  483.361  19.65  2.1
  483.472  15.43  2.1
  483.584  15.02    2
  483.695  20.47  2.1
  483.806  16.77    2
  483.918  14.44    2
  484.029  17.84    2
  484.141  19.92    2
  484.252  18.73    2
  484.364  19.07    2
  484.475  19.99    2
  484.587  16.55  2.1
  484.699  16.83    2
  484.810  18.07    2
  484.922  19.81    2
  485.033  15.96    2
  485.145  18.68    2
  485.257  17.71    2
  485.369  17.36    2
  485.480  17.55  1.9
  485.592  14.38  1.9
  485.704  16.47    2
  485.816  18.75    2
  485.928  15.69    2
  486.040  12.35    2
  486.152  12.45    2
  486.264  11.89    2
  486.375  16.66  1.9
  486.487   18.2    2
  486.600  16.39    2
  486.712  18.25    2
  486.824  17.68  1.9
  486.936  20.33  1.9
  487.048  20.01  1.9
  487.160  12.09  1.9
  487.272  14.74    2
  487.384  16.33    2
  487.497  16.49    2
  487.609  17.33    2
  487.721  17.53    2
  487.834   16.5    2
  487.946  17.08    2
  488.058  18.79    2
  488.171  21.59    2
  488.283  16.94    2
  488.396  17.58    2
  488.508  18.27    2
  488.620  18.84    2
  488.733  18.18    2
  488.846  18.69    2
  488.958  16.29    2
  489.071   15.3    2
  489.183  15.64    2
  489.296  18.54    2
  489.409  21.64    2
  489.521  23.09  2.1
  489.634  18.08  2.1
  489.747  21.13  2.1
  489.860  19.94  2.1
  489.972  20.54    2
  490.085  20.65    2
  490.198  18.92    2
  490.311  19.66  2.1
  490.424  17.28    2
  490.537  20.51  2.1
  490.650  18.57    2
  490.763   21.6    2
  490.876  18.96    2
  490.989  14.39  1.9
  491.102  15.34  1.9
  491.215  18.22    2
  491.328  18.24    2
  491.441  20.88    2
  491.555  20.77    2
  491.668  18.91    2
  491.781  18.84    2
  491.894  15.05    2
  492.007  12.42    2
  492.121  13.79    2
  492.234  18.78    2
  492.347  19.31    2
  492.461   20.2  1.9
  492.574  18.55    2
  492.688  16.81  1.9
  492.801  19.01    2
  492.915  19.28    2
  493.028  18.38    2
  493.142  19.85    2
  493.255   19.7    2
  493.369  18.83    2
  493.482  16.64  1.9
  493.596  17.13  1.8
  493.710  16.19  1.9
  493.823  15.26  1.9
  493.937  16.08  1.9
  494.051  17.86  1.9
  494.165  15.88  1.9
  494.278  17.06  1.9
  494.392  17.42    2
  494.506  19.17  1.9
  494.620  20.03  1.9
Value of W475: 1.1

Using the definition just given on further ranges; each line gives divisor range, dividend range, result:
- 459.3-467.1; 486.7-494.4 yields 1.11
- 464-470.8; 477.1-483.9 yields 1.07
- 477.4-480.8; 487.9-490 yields 1.08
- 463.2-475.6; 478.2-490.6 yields 1.05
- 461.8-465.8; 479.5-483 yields 1.08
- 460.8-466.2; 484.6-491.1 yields 1.07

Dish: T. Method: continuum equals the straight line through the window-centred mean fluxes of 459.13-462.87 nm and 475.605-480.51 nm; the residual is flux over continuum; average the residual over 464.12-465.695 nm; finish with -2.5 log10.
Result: 0.05 mag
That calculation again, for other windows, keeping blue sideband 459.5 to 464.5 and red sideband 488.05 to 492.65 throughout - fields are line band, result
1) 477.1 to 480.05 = 0.03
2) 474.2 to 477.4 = 0.01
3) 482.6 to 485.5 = 0.03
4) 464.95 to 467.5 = 0.08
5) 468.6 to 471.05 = 0.00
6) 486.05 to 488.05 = 0.13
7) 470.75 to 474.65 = -0.03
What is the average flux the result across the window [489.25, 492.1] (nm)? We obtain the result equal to 18.8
